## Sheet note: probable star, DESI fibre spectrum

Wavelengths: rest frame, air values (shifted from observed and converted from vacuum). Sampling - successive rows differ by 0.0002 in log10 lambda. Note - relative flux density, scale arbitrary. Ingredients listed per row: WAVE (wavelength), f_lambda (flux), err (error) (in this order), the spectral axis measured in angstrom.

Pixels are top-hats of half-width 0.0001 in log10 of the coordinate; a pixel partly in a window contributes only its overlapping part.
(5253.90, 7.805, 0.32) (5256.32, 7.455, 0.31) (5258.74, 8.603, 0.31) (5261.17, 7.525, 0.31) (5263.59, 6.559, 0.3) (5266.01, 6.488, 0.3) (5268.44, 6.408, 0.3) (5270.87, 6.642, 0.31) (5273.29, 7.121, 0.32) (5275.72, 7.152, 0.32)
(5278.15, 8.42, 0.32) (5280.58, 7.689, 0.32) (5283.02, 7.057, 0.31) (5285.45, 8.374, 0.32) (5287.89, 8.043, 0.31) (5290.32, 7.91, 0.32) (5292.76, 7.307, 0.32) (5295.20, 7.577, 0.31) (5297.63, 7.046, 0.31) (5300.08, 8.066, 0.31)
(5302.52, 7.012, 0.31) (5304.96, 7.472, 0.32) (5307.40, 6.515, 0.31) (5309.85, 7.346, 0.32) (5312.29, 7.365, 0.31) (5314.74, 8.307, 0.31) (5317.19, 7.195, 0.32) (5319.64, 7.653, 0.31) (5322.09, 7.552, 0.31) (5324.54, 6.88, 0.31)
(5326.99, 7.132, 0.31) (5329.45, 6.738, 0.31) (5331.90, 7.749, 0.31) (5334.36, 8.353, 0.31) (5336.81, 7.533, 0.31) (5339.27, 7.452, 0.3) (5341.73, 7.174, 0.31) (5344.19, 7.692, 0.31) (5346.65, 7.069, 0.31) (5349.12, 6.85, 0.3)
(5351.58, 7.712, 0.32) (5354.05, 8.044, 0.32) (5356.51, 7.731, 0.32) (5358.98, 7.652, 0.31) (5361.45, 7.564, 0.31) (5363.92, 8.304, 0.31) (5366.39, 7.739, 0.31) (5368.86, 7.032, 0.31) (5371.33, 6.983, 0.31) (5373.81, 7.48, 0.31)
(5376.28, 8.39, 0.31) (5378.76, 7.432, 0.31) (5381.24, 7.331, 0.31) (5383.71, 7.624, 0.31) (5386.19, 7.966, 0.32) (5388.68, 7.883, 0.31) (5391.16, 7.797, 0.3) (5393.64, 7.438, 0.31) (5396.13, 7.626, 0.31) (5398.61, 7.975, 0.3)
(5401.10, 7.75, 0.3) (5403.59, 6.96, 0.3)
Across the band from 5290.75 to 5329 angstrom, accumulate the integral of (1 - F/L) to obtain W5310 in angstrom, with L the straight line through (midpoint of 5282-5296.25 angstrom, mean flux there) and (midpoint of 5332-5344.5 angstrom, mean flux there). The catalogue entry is 1.6 angstrom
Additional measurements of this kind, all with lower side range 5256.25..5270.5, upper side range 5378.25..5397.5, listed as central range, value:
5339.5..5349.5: 0.3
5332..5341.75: -0.4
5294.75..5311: 0.0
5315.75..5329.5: 0.2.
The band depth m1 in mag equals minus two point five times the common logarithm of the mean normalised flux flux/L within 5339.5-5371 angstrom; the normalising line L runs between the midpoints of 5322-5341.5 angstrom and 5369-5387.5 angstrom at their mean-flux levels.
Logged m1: -0.01 mag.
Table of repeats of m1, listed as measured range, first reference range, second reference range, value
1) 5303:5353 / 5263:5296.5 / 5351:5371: 0.02 mag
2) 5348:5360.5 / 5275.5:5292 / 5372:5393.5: 0.02 mag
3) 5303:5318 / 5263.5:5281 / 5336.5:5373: -0.01 mag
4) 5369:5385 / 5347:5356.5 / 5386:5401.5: 0.02 mag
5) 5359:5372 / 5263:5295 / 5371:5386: 0.00 mag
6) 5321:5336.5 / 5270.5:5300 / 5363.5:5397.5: 0.03 mag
